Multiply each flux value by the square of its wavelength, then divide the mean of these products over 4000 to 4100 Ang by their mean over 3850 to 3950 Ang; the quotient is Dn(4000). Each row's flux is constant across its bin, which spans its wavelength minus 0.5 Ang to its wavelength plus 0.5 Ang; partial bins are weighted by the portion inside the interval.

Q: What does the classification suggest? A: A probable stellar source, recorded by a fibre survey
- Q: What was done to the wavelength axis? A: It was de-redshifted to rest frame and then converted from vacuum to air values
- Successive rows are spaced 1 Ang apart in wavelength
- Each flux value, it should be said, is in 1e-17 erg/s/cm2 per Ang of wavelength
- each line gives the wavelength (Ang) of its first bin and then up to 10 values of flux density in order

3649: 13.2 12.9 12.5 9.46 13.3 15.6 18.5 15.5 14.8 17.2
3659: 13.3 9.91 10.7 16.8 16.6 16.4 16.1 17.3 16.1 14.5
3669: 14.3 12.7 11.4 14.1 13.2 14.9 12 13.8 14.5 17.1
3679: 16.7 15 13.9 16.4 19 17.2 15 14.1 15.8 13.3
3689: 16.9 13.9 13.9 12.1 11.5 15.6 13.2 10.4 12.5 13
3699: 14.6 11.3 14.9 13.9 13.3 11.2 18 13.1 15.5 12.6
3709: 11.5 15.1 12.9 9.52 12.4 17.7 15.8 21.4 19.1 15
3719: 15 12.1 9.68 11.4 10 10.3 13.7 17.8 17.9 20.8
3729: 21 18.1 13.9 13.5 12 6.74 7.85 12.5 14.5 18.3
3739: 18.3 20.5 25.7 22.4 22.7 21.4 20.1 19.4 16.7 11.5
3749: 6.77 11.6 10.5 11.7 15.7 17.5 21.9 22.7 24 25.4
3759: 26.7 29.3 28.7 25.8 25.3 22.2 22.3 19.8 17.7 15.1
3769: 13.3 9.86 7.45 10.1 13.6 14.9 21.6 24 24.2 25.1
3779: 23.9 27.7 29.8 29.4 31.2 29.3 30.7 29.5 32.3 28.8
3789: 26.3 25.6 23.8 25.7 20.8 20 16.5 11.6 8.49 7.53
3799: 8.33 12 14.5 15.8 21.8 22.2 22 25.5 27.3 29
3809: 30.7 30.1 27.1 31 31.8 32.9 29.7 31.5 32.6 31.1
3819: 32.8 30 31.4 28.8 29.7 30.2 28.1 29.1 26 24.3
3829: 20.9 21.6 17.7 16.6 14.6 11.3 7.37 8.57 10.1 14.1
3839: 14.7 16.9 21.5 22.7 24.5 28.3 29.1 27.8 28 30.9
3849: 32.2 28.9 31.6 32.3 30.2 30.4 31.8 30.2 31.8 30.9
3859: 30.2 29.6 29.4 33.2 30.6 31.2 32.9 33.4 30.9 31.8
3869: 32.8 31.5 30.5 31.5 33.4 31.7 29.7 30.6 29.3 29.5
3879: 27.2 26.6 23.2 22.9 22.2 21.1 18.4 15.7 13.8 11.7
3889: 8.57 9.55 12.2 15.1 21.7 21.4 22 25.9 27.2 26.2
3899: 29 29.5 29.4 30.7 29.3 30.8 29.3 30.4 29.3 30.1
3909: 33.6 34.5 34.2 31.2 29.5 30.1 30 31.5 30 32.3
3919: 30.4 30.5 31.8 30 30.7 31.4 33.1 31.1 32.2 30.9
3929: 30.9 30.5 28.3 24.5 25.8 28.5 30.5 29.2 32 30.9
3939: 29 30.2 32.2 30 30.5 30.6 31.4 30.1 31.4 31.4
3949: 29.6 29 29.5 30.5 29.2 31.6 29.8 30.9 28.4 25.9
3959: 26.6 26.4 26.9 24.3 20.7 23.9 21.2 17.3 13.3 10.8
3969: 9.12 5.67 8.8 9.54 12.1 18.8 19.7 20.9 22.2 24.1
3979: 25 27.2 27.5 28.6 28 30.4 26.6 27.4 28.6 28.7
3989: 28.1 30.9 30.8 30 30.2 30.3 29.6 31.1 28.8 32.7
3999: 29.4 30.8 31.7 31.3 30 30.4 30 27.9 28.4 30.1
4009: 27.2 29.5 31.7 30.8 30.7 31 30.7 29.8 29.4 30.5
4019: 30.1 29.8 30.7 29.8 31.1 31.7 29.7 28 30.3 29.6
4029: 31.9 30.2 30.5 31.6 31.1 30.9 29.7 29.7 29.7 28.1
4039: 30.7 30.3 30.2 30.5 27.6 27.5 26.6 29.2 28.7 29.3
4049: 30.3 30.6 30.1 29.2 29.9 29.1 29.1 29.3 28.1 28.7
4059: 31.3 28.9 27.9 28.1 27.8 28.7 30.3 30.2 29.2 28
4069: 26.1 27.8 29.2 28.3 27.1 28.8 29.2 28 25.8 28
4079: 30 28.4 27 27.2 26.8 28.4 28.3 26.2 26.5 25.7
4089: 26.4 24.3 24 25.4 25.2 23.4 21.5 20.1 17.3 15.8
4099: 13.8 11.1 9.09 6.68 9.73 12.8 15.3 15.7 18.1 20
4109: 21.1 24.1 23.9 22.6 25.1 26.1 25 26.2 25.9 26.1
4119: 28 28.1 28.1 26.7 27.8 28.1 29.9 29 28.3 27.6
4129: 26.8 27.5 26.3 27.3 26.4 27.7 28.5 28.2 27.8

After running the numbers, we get 1.07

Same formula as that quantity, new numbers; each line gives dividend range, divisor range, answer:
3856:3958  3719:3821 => 1.48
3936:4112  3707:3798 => 1.65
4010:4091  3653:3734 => 2.41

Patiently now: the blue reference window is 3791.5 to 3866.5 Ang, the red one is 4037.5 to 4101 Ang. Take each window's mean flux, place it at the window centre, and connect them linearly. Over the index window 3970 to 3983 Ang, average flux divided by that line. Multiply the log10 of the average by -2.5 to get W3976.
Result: 0.28 mag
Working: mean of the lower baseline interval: 24.7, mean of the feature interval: 20.1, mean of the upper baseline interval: 26.9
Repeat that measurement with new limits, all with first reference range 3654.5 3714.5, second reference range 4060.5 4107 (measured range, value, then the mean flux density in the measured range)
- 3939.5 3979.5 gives -0.15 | 24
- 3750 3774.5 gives -0.16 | 18.7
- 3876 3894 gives -0.04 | 19.7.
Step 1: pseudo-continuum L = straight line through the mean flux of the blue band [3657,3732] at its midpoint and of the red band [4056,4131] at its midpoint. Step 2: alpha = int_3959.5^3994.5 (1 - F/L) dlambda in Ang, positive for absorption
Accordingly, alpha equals -1.3 Ang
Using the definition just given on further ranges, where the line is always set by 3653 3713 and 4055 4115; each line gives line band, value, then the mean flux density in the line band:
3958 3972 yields 2.1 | 18.1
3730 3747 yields -1.3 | 16.9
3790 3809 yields -2.0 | 19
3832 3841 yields 2.6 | 13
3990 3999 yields -3.4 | 30.4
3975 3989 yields -3.0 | 26.4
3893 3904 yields -4.1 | 27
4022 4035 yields -4.3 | 30.5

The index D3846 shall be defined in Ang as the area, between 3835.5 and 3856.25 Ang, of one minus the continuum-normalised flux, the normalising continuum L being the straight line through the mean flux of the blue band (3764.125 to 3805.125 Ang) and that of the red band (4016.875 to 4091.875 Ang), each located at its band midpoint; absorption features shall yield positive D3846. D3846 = -2.4 Ang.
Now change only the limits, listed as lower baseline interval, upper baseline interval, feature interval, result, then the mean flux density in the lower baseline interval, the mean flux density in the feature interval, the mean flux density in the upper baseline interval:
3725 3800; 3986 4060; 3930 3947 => -2.1 Ang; 19.4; 29.7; 29.9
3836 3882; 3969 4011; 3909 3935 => -3.3 Ang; 28.2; 30.6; 26.2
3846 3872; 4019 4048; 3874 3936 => 7.7 Ang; 31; 26.9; 29.8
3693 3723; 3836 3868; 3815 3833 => -1.6 Ang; 13.7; 26.9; 27.5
